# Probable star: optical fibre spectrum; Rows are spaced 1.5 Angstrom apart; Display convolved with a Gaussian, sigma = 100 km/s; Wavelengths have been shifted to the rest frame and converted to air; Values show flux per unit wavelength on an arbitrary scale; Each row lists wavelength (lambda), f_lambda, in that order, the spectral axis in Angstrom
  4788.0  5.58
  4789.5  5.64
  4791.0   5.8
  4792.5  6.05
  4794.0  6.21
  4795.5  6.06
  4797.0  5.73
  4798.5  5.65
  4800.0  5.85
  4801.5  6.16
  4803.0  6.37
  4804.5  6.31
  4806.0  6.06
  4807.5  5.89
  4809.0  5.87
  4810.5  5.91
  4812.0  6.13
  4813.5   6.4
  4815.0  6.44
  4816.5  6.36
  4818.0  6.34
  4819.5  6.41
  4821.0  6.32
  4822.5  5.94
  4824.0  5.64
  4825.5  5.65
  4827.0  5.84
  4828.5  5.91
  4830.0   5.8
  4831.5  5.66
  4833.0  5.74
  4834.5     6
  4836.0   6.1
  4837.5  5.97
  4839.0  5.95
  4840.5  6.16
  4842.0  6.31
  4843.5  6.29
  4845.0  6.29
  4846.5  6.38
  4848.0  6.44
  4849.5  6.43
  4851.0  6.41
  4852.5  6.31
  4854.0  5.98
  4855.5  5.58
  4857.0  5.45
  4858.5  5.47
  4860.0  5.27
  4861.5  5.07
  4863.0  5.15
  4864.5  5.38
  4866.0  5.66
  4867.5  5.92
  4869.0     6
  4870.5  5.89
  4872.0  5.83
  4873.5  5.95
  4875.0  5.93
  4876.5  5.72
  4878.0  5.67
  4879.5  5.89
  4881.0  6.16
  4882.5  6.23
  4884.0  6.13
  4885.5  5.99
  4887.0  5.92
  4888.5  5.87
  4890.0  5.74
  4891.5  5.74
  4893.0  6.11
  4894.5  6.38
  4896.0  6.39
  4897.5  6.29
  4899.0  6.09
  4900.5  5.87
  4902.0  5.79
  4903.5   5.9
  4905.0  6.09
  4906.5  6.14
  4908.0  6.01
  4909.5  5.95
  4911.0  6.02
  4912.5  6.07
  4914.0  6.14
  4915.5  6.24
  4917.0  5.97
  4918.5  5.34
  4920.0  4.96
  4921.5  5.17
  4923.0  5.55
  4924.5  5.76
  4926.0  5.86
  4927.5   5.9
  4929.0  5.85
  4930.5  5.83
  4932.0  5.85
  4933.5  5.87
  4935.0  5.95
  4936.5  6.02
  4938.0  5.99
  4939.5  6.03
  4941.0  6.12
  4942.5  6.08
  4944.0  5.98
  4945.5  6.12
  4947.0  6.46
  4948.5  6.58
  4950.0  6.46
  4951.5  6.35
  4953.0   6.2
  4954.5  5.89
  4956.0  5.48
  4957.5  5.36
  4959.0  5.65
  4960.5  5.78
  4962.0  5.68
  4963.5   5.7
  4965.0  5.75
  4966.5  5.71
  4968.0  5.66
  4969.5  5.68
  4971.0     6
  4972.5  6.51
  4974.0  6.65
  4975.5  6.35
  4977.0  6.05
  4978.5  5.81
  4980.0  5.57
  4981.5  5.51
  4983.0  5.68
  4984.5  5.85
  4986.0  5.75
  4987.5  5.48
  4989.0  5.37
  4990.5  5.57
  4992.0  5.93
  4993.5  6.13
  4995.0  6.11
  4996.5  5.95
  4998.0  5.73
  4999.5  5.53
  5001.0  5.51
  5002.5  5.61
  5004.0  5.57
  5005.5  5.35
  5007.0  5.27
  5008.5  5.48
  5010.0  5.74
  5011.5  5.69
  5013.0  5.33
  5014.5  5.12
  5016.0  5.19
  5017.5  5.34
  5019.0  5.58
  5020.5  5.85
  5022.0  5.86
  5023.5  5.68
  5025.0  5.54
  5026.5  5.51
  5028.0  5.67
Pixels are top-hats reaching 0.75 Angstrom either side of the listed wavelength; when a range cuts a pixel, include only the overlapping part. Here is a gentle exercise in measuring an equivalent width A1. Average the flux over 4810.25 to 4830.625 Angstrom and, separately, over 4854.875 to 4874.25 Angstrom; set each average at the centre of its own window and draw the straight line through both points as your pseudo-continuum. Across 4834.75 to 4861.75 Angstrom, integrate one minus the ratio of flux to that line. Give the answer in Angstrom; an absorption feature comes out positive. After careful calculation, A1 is -1.1 Angstrom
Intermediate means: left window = 6.08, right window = 5.59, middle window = 6.01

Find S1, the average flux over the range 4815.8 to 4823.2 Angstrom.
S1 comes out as 6.28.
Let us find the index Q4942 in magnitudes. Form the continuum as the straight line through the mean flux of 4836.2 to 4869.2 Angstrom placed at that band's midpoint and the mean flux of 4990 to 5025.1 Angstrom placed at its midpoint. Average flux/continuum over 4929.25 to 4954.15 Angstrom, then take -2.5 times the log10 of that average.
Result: -0.07 mag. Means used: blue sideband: 5.9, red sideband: 5.61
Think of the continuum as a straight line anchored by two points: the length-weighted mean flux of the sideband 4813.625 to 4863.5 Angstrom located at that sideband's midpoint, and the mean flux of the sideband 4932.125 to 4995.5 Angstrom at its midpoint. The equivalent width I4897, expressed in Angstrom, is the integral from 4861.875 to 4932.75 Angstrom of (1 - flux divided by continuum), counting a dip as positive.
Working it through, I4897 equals 0.95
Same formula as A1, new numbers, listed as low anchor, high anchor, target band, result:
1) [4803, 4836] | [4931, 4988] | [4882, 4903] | -0.17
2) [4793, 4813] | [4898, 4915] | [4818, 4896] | 1.12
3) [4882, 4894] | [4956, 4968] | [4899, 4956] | -1.52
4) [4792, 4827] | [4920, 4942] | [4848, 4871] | 0.82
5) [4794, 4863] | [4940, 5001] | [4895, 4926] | 0.27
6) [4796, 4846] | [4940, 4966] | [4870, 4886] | 0.19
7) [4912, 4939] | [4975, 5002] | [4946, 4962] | -0.62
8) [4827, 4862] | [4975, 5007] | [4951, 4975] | -0.48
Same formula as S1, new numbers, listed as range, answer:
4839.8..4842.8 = 6.24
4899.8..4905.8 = 5.91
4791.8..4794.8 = 6.13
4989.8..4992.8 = 5.76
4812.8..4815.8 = 6.42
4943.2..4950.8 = 6.32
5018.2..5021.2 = 5.71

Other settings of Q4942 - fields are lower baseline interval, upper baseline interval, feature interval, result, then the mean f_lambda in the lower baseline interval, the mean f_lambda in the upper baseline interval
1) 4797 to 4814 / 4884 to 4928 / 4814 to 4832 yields 0.00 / 6.04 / 5.91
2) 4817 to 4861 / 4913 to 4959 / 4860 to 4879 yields 0.06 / 6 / 5.91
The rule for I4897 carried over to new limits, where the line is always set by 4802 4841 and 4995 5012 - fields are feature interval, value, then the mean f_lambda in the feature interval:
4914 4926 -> 0.4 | 5.62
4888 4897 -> -0.3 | 6.05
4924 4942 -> -0.5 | 5.92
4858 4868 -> 0.9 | 5.4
